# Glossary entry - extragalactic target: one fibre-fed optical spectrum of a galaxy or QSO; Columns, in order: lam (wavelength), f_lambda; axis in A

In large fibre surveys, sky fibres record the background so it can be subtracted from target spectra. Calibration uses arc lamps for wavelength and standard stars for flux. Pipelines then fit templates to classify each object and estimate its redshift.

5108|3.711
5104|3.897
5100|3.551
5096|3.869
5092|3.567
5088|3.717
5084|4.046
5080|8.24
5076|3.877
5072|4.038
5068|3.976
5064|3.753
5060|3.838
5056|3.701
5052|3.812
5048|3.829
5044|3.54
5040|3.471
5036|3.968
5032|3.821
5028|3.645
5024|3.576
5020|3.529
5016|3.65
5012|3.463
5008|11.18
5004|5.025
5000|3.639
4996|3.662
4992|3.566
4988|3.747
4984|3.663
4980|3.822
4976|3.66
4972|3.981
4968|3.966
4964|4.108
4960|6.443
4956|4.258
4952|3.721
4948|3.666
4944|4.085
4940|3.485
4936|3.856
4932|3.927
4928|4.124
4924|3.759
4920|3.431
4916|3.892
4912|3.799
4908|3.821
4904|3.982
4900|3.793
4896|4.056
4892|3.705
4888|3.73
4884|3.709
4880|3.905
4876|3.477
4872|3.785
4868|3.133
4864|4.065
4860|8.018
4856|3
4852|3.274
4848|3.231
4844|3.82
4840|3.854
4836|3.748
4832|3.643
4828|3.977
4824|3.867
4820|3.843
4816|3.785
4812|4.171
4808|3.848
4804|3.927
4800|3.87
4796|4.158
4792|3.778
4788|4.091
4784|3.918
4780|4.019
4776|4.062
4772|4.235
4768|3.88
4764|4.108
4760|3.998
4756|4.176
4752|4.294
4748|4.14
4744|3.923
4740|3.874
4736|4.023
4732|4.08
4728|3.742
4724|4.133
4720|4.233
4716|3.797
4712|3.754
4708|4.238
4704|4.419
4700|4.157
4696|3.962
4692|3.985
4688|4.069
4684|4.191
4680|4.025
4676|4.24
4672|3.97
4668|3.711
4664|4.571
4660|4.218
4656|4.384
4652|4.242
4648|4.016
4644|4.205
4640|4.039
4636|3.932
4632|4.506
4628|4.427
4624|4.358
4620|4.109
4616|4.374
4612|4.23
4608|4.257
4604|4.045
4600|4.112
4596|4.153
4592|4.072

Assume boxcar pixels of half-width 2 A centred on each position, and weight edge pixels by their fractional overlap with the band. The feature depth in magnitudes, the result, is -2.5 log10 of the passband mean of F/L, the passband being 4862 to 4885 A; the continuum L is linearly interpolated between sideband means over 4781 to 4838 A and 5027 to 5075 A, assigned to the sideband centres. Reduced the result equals 0.06 mag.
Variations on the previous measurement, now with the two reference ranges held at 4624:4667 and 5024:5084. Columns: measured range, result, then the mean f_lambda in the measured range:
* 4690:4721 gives 0.04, 4.06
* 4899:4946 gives 0.08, 3.83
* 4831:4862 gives 0.02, 4.09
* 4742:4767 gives 0.03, 4.1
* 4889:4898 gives 0.08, 3.86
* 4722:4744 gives 0.07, 3.97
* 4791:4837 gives 0.08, 3.89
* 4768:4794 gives 0.05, 4.01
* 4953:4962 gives -0.24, 5.17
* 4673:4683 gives 0.03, 4.12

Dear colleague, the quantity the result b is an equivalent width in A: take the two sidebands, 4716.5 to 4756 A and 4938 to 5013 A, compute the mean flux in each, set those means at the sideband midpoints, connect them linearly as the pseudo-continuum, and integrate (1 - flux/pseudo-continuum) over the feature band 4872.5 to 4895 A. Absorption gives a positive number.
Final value 2.8 A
